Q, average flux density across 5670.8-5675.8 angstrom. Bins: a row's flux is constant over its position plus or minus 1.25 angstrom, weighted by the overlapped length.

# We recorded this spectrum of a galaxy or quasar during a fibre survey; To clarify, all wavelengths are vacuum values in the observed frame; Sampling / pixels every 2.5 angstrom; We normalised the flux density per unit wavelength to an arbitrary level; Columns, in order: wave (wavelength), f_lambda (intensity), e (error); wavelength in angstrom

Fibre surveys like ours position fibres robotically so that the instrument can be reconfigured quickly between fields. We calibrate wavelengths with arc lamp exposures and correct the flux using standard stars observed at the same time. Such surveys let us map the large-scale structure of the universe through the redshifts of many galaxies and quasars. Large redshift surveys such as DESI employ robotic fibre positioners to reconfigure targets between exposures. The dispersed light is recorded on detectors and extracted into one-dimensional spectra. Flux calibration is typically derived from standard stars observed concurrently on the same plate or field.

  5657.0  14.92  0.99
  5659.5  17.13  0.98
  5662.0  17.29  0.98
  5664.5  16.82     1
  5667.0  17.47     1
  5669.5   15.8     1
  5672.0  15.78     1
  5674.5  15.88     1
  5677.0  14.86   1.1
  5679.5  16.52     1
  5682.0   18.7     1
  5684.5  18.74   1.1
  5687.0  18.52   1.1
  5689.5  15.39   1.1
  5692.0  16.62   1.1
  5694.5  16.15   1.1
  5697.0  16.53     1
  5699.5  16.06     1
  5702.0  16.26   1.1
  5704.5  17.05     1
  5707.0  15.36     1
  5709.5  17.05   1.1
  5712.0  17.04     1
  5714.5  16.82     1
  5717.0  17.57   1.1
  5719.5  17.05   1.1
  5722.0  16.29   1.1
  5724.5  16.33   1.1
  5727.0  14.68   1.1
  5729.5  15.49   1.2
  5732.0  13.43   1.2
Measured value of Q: 15.8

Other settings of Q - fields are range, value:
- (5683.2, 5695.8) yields 17.1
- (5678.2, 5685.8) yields 18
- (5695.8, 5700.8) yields 16.3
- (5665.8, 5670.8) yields 16.6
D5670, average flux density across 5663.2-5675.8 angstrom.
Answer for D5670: 16.3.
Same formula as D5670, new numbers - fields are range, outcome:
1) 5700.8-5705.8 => 16.6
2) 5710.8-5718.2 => 17.1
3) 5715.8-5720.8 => 17.3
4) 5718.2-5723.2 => 16.7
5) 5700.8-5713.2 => 16.6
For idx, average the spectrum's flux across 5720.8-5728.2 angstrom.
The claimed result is 15.8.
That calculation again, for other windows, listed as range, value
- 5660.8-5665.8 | 17.1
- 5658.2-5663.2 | 17.2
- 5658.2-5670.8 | 16.9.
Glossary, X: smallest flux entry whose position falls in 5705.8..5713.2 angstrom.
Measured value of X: 15.36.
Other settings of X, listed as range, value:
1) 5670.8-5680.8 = 14.86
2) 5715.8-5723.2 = 16.29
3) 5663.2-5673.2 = 15.78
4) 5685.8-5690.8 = 15.39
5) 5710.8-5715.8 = 16.82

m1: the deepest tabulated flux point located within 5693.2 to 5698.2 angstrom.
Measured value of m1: 16.15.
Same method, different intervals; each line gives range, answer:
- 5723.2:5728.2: 14.68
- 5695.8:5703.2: 16.06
